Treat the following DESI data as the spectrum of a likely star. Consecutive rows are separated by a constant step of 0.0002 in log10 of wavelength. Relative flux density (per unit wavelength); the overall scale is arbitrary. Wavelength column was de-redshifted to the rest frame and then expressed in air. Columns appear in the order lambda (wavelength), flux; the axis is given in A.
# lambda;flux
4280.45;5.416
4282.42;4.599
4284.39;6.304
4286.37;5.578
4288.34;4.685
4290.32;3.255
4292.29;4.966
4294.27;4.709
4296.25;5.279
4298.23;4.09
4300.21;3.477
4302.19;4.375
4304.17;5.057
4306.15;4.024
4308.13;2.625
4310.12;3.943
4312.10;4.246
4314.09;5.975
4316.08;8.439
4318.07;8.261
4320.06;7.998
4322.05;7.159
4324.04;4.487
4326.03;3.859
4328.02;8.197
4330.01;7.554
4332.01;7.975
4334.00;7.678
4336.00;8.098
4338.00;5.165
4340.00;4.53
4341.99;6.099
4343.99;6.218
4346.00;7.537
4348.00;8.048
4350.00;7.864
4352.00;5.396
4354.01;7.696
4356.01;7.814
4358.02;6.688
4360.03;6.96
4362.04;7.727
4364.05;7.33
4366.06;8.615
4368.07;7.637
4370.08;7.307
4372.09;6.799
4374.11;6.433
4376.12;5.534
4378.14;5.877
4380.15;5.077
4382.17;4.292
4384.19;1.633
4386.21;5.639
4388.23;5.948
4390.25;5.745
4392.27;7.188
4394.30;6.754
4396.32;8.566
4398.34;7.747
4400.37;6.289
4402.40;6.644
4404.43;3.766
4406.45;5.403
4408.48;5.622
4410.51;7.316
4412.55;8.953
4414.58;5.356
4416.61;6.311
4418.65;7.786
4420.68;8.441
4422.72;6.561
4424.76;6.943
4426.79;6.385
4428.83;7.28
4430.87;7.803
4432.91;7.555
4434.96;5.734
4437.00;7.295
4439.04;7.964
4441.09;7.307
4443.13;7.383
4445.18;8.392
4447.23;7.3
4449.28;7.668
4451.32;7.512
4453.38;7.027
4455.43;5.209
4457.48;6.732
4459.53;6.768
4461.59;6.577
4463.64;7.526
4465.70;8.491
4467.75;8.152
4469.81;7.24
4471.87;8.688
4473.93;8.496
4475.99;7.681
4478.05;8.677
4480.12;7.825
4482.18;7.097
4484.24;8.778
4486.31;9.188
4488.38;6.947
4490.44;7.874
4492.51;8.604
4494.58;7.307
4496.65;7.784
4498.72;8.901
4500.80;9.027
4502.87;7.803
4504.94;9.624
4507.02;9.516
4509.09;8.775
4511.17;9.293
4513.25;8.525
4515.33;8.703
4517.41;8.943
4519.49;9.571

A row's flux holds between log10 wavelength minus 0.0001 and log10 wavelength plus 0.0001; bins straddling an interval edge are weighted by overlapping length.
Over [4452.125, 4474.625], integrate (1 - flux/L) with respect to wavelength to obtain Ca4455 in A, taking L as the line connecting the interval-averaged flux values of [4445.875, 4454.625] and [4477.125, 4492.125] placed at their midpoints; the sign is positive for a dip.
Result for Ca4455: 0.9 A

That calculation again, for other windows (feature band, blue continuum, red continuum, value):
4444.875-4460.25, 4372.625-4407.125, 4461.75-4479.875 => 1.0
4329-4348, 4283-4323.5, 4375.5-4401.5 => -4.7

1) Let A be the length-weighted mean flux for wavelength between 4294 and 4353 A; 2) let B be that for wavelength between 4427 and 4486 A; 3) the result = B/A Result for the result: 1.26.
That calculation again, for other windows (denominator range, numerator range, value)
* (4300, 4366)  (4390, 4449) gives 1.09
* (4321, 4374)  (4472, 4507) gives 1.19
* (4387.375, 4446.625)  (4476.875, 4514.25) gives 1.22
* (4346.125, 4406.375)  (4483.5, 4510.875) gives 1.30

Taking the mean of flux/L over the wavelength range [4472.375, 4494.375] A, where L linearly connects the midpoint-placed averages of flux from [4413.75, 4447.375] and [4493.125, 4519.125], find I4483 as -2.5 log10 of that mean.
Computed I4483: 0.02 mag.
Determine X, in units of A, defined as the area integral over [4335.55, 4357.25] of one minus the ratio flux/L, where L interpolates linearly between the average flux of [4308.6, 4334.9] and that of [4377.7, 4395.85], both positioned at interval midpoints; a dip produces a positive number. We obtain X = -2.3 A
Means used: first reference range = 6.52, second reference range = 5.43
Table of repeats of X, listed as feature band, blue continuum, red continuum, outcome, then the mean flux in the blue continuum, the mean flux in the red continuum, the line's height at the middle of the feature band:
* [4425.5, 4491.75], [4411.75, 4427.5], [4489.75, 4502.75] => 1.26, 7.08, 8.22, 7.66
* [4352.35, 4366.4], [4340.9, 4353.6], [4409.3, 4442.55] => -0.95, 6.88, 7.18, 6.93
